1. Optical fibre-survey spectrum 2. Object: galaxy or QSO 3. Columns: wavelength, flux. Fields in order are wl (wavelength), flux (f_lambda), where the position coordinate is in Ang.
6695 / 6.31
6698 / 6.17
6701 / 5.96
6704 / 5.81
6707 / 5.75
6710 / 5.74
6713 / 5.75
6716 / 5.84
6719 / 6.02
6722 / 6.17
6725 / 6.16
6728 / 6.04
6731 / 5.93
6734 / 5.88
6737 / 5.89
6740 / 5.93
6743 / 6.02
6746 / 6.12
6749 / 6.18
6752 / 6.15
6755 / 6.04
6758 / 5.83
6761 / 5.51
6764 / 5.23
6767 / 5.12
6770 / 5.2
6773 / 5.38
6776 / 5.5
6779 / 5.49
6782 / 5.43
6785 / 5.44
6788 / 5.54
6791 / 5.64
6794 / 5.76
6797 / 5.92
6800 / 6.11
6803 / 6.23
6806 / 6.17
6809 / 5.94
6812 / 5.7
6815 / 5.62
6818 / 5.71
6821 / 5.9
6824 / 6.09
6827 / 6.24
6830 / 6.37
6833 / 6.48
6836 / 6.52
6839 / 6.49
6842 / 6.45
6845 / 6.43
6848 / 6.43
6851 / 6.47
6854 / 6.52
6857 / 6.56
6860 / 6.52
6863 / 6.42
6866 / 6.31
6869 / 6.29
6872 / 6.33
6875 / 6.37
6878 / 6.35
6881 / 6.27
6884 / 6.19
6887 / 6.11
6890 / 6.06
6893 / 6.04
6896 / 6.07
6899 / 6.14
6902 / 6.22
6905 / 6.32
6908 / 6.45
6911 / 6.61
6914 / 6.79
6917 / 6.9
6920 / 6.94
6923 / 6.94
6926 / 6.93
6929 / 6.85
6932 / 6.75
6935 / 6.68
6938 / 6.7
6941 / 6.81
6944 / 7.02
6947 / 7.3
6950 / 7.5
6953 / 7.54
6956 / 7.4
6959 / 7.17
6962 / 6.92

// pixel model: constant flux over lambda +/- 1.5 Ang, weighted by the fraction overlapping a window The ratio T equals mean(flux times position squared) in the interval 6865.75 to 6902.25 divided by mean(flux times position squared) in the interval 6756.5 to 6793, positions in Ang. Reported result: 1.2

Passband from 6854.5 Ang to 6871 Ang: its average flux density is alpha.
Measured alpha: 6.42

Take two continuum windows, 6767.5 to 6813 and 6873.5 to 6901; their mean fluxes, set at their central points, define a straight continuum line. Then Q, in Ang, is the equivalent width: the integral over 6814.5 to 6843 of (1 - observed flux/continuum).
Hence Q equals -1.6 Ang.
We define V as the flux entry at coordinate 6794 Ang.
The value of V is 5.76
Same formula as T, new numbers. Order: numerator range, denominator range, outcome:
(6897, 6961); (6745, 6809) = 1.25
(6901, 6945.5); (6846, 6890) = 1.08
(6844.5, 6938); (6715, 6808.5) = 1.16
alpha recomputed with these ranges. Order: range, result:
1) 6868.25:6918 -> 6.32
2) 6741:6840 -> 5.85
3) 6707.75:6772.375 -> 5.84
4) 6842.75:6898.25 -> 6.32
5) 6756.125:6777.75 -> 5.41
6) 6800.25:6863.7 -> 6.25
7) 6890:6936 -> 6.56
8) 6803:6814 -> 5.96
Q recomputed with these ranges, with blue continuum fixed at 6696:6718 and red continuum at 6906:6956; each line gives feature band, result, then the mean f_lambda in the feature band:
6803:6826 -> 1.70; 5.91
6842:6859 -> 0.18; 6.48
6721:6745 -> -0.02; 6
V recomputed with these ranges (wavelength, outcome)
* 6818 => 5.71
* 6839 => 6.49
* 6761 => 5.51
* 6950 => 7.5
